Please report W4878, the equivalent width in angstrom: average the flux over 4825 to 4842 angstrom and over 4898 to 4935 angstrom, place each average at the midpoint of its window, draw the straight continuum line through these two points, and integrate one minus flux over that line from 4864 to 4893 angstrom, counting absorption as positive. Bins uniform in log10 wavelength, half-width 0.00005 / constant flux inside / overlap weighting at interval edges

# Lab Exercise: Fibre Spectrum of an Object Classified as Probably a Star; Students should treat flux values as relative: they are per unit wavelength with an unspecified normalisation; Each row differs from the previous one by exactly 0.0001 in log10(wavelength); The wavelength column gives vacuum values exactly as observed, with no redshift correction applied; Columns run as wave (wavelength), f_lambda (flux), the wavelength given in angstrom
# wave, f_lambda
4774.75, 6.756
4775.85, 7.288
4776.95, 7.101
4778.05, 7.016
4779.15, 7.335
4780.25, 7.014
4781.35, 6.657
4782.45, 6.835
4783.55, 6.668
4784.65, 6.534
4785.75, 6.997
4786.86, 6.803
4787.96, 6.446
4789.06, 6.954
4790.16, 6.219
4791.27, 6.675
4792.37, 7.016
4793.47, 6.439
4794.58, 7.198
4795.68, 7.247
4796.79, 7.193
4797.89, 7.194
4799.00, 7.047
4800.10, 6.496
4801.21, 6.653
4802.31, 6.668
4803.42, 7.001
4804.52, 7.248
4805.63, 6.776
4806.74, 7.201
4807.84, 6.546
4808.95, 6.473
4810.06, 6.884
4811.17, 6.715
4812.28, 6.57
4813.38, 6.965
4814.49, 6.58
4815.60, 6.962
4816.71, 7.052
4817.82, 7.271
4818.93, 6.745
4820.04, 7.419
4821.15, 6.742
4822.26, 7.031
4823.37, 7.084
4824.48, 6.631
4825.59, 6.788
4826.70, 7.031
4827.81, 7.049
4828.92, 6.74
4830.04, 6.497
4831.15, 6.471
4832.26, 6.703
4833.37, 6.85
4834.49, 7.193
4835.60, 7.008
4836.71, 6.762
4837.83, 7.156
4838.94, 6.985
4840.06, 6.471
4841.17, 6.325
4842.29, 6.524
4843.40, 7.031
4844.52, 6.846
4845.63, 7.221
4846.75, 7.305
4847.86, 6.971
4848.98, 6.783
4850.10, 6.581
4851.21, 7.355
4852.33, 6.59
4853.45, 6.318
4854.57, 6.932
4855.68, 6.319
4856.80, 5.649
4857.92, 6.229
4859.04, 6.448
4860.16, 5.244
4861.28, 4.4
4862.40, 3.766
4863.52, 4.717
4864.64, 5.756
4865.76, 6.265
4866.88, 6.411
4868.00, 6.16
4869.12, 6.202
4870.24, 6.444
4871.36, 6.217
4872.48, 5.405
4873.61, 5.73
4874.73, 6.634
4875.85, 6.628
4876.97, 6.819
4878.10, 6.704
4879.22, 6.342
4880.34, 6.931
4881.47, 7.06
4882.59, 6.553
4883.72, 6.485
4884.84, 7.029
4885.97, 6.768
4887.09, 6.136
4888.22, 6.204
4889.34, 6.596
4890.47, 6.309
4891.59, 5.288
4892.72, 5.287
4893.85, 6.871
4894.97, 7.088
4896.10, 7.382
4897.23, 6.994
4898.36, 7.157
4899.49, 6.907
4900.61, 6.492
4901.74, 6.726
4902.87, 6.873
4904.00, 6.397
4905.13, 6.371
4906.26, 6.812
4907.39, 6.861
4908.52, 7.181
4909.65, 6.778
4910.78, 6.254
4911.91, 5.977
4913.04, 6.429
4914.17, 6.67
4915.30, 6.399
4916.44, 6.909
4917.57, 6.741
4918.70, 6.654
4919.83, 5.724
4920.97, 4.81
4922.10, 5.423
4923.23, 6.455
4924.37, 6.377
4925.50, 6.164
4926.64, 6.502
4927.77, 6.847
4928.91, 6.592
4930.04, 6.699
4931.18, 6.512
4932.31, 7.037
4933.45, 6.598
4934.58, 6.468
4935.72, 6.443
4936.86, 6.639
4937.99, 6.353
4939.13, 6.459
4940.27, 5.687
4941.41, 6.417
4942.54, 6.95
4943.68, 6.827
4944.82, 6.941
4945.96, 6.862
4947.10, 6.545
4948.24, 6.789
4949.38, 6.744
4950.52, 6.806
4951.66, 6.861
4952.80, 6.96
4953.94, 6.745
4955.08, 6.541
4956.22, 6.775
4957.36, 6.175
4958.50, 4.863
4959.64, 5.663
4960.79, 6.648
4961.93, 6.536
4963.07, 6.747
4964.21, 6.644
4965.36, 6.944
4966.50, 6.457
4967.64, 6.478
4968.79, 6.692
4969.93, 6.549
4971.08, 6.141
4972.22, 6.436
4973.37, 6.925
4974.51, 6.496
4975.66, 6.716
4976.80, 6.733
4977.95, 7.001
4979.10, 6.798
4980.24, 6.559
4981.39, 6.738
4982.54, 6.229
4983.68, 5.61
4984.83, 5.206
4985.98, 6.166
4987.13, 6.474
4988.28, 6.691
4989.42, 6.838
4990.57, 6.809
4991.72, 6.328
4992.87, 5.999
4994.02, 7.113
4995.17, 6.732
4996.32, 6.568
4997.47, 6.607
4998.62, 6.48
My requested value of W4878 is 1.4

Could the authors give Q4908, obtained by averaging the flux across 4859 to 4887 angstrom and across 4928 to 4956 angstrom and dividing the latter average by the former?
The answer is 1.09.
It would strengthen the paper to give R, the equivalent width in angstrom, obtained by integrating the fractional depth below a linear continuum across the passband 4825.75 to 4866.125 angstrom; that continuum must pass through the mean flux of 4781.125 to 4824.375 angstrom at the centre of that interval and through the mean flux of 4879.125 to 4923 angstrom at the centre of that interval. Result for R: 1.5 angstrom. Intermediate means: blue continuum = 6.85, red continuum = 6.51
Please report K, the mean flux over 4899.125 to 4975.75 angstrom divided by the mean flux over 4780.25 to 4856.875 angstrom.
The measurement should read 1.0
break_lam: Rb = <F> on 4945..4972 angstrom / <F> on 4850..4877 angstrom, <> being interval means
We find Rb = 1.08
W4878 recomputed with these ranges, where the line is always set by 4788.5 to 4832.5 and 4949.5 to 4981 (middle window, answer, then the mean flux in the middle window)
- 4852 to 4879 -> 3.0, 6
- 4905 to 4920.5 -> 0.3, 6.55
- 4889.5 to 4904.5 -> 0.2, 6.6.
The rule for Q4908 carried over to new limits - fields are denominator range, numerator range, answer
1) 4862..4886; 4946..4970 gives 1.05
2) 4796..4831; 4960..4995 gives 0.95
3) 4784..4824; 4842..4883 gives 0.92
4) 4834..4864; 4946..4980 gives 1.02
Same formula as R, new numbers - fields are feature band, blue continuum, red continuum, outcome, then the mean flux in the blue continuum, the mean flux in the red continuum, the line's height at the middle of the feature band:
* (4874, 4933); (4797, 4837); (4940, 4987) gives 1.1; 6.87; 6.51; 6.65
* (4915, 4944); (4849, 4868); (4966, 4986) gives -0.7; 5.97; 6.45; 6.26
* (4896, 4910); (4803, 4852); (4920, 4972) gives -0.4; 6.87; 6.47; 6.62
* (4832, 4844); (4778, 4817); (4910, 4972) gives -0.2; 6.84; 6.47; 6.73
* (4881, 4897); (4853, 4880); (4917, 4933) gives -1.0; 6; 6.33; 6.12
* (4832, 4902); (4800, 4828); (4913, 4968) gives 2.7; 6.87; 6.48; 6.71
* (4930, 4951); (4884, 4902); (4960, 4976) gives -0.1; 6.58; 6.58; 6.58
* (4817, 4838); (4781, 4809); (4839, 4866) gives -1.3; 6.82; 6.26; 6.51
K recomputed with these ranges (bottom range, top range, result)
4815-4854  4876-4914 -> 0.96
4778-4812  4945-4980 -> 0.96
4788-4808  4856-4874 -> 0.83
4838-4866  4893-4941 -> 1.04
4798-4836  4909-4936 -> 0.93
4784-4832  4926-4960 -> 0.96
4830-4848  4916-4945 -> 0.94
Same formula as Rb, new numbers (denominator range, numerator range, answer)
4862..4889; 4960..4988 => 1.04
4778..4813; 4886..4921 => 0.95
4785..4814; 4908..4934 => 0.94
